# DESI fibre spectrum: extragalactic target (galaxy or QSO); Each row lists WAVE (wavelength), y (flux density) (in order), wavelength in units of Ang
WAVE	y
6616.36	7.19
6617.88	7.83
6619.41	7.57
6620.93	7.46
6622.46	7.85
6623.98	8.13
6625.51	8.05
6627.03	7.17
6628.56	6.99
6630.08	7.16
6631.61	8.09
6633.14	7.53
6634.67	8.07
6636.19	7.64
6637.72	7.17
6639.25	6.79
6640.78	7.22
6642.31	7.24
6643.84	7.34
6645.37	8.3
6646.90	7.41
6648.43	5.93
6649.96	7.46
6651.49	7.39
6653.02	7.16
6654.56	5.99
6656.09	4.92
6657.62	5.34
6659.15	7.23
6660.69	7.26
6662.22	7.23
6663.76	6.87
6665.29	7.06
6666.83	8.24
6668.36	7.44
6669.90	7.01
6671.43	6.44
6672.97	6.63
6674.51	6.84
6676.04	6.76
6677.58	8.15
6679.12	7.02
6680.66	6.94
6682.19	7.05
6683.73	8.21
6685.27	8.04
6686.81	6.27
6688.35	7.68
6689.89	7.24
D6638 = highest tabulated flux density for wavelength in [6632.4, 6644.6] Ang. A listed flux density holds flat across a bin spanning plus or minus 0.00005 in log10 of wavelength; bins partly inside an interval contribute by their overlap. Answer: 8.07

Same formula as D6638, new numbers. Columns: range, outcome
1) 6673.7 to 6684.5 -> 8.21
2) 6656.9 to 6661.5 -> 7.26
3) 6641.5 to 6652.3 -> 8.3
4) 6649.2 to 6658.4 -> 7.46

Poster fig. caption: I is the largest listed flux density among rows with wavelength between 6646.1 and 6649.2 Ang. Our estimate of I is 7.41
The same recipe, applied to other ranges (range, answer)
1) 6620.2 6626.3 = 8.13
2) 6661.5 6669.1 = 8.24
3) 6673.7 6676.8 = 6.84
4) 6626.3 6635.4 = 8.09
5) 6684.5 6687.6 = 8.04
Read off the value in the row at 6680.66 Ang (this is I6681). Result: 6.94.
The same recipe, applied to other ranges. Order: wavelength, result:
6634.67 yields 8.07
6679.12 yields 7.02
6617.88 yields 7.83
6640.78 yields 7.22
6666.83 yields 8.24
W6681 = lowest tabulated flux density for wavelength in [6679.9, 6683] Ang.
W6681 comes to 6.94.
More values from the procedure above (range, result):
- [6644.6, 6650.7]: 5.93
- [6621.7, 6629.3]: 6.99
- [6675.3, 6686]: 6.76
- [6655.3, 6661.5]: 4.92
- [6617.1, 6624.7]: 7.46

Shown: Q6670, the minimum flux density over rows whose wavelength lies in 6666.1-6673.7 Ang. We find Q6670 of 6.44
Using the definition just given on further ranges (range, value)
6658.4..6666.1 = 6.87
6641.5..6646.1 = 7.24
